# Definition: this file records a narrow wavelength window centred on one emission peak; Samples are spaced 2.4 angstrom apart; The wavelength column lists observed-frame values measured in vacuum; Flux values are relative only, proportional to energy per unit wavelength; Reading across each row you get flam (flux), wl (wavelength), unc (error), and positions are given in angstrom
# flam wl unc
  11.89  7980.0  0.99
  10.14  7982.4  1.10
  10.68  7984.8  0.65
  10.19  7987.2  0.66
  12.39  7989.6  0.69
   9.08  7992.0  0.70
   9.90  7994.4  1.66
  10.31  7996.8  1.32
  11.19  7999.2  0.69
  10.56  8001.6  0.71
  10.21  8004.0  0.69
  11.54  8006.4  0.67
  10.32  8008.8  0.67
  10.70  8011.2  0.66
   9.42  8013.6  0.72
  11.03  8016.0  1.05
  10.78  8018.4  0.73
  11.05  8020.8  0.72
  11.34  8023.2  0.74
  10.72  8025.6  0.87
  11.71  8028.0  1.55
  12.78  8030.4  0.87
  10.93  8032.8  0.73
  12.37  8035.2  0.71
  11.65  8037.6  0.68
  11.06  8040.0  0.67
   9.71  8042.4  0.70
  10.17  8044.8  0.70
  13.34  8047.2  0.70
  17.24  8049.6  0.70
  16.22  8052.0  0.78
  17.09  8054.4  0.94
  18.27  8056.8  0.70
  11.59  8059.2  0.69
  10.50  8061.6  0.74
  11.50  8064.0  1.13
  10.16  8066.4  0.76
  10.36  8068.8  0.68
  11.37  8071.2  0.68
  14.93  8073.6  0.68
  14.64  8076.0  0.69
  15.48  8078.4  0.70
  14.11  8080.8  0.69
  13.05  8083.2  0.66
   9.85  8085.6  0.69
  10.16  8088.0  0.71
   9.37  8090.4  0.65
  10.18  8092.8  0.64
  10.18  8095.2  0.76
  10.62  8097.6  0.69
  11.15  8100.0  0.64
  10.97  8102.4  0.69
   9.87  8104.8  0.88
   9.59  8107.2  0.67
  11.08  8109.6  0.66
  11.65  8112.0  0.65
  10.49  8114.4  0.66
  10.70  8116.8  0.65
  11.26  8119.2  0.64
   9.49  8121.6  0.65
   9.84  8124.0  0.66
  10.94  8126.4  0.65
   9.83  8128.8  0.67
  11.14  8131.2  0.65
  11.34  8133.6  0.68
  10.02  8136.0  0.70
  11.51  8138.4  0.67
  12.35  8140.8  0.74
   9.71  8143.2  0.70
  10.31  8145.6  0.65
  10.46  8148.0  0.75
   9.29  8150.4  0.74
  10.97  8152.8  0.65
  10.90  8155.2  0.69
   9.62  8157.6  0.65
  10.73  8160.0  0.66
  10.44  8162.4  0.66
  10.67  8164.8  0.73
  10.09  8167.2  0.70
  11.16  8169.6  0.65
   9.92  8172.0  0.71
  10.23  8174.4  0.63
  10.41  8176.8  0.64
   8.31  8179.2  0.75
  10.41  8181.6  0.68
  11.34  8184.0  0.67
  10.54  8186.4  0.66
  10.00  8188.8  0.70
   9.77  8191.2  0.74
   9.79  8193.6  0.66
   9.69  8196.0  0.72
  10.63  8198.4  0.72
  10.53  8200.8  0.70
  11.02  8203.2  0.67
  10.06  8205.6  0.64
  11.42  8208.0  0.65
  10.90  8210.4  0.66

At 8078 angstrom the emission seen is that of [N II]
